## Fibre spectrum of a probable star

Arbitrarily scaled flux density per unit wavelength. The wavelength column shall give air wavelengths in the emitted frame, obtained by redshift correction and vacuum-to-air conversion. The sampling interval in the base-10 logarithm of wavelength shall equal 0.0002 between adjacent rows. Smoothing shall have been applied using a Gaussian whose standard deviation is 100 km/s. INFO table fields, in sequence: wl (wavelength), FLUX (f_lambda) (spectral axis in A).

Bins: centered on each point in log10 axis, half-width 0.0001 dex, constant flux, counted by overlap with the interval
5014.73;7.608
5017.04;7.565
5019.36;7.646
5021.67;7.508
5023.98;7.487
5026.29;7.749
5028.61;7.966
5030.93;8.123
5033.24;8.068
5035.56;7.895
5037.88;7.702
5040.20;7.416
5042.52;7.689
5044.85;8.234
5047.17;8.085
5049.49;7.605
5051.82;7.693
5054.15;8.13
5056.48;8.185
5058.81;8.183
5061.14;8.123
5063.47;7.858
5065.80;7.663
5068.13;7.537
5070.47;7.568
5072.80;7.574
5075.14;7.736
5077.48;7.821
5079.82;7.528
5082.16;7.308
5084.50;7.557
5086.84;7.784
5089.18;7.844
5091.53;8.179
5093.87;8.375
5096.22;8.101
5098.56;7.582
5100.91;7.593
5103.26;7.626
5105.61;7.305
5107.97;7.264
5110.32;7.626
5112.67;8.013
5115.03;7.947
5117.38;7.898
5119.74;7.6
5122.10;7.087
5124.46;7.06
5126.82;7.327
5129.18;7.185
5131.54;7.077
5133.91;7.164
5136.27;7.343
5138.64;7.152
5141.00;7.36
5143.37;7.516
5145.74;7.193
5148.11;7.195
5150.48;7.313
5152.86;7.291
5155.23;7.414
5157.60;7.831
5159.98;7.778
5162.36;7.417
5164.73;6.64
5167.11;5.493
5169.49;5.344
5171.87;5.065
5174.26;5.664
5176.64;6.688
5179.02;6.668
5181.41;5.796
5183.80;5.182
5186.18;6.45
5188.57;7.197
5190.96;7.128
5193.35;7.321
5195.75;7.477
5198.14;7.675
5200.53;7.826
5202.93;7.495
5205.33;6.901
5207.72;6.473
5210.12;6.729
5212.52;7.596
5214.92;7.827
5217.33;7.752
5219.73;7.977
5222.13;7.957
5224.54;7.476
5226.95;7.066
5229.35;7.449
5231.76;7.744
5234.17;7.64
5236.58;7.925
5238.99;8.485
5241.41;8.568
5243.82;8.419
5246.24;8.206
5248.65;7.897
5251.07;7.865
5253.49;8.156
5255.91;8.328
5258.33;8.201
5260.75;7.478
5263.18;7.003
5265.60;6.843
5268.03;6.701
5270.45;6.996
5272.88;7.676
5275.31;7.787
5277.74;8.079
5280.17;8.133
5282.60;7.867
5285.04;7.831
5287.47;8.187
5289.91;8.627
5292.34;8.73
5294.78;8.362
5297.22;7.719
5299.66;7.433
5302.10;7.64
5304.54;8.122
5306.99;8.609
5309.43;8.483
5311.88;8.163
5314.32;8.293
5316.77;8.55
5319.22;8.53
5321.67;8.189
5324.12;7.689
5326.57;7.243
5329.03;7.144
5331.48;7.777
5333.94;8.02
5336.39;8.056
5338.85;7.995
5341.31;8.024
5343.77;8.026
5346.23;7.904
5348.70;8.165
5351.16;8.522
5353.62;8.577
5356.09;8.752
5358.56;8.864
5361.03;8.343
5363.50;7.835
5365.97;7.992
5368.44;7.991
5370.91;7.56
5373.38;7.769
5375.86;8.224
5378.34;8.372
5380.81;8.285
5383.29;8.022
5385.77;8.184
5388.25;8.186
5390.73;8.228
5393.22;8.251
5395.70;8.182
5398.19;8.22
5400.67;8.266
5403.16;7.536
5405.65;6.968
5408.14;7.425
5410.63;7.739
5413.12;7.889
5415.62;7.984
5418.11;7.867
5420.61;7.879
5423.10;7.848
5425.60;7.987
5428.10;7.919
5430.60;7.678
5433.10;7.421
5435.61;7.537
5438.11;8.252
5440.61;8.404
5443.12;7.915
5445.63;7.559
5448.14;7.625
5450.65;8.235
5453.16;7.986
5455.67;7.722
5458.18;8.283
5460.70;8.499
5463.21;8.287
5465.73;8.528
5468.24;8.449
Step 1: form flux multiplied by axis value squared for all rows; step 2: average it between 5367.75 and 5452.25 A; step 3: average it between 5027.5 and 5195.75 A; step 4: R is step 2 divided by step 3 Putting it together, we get 1.20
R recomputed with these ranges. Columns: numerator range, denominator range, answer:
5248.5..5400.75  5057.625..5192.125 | 1.19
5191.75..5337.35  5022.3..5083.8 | 1.09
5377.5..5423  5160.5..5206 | 1.31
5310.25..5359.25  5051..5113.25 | 1.15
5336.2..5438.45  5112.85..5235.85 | 1.22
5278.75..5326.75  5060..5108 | 1.15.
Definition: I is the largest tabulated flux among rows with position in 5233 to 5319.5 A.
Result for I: 8.73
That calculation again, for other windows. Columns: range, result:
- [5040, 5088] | 8.234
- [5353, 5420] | 8.864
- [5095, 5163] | 8.101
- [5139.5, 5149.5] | 7.516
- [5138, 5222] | 7.977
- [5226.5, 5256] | 8.568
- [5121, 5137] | 7.343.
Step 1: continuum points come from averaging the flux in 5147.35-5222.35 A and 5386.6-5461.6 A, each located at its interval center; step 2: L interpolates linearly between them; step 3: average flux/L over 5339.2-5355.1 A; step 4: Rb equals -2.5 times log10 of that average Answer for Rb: -0.082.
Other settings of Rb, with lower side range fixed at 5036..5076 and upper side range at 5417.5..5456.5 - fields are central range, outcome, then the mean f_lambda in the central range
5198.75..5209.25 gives 0.09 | 7.19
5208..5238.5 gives 0.04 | 7.58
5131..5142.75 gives 0.09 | 7.24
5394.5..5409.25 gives 0.01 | 7.77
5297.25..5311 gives -0.02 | 8.03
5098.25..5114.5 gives 0.03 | 7.58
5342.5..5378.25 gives -0.04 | 8.18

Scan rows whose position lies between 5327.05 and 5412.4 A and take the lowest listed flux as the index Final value 6.968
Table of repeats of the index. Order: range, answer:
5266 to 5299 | 6.701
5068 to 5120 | 7.264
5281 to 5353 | 7.144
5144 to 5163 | 7.193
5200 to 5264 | 6.473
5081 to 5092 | 7.308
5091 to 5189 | 5.065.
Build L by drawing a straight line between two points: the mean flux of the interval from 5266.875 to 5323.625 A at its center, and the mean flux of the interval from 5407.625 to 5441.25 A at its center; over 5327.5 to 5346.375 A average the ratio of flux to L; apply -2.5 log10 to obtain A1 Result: 0.02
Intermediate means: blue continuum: 8.03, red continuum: 7.85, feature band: 7.86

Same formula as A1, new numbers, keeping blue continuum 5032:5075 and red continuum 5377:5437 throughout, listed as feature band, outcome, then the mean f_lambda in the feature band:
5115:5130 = 0.063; 7.41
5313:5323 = -0.065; 8.39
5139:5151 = 0.079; 7.31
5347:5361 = -0.083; 8.53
